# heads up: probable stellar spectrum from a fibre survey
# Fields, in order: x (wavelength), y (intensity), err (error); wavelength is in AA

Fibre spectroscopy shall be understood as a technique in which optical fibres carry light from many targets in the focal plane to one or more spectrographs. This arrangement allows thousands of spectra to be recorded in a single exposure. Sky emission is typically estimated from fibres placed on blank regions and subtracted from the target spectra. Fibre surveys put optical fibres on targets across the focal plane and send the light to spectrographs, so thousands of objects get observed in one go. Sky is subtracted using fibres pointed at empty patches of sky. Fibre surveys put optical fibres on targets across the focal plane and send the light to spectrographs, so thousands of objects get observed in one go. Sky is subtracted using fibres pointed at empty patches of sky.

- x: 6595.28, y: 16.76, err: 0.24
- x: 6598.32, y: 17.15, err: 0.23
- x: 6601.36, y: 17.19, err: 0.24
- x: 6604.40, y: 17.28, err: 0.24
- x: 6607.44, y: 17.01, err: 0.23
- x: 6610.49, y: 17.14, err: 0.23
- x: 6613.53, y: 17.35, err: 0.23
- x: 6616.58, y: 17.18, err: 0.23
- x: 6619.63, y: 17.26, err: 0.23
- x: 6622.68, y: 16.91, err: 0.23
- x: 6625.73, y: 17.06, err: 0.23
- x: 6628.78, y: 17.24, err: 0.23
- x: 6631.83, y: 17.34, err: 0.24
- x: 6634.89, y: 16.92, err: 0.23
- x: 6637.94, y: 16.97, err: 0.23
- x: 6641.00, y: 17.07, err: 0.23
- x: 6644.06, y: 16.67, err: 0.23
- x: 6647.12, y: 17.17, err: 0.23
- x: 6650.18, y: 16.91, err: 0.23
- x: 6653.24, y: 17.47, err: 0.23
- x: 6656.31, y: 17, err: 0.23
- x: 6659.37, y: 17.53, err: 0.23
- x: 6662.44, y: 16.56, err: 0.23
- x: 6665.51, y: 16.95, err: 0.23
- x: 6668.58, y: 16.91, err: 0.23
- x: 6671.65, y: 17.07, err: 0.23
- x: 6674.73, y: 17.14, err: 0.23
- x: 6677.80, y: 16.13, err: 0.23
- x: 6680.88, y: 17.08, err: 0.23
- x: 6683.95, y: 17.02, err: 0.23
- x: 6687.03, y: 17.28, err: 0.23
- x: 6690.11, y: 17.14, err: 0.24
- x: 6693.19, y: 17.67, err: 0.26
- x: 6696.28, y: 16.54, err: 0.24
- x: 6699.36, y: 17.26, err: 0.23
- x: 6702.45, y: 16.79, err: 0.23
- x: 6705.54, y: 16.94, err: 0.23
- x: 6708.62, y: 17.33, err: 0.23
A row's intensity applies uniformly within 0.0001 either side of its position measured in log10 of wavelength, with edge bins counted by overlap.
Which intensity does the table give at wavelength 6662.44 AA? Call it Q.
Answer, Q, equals 16.56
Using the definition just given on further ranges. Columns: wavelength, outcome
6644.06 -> 16.67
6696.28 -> 16.54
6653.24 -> 17.47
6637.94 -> 16.97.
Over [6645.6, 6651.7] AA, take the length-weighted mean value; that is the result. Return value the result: 17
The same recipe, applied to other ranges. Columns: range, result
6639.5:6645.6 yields 16.9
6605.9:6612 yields 17.1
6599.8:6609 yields 17.2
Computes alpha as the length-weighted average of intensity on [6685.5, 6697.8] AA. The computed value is 17.2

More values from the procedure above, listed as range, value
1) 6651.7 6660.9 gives 17.3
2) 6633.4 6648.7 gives 17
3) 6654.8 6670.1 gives 17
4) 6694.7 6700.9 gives 16.9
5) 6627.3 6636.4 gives 17.2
